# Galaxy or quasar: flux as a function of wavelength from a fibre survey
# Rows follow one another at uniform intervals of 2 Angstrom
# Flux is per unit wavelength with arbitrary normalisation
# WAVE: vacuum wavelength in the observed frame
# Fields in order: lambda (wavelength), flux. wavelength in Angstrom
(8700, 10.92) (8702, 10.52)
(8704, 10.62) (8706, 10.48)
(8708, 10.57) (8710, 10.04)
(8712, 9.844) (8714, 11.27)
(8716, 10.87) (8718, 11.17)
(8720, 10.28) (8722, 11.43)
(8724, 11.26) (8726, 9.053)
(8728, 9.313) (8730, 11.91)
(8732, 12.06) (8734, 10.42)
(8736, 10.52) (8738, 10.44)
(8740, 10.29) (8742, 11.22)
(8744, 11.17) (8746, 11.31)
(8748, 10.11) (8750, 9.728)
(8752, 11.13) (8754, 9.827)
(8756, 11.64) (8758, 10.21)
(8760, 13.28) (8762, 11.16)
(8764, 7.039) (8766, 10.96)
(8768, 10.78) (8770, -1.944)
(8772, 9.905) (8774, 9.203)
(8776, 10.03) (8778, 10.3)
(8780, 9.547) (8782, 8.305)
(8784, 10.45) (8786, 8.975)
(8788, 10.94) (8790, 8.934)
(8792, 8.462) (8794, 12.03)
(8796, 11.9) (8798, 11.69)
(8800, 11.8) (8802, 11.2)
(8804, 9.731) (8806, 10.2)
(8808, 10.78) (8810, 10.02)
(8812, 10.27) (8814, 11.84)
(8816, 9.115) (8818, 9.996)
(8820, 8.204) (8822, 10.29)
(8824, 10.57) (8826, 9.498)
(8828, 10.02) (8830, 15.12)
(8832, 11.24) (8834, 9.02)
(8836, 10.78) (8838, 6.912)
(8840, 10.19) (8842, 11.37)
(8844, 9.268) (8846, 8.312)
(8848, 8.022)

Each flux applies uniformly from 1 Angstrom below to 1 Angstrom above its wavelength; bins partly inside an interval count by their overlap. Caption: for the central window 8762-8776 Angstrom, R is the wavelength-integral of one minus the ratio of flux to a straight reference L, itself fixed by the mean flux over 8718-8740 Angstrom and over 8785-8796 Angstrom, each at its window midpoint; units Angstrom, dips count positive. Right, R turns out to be 3.0 Angstrom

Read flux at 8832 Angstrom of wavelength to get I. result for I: 11.24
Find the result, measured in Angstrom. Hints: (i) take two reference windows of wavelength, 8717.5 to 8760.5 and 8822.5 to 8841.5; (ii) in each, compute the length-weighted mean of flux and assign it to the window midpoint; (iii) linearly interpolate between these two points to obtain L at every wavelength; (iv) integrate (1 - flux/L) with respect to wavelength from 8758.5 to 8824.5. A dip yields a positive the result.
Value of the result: 4.3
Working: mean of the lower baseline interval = 10.8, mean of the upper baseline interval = 10.4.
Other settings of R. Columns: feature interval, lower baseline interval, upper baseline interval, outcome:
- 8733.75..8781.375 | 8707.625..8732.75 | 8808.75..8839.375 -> 2.8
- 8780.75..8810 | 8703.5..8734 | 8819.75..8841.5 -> 0.1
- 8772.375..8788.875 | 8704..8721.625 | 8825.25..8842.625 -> 1.3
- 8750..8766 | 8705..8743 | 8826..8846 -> -0.1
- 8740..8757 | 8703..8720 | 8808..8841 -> -0.4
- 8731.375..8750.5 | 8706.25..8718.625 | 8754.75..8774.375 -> -1.7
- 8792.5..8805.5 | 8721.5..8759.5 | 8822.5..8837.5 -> -0.6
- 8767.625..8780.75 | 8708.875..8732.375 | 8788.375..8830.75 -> 3.1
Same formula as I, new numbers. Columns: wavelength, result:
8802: 11.2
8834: 9.02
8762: 11.16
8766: 10.96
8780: 9.547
